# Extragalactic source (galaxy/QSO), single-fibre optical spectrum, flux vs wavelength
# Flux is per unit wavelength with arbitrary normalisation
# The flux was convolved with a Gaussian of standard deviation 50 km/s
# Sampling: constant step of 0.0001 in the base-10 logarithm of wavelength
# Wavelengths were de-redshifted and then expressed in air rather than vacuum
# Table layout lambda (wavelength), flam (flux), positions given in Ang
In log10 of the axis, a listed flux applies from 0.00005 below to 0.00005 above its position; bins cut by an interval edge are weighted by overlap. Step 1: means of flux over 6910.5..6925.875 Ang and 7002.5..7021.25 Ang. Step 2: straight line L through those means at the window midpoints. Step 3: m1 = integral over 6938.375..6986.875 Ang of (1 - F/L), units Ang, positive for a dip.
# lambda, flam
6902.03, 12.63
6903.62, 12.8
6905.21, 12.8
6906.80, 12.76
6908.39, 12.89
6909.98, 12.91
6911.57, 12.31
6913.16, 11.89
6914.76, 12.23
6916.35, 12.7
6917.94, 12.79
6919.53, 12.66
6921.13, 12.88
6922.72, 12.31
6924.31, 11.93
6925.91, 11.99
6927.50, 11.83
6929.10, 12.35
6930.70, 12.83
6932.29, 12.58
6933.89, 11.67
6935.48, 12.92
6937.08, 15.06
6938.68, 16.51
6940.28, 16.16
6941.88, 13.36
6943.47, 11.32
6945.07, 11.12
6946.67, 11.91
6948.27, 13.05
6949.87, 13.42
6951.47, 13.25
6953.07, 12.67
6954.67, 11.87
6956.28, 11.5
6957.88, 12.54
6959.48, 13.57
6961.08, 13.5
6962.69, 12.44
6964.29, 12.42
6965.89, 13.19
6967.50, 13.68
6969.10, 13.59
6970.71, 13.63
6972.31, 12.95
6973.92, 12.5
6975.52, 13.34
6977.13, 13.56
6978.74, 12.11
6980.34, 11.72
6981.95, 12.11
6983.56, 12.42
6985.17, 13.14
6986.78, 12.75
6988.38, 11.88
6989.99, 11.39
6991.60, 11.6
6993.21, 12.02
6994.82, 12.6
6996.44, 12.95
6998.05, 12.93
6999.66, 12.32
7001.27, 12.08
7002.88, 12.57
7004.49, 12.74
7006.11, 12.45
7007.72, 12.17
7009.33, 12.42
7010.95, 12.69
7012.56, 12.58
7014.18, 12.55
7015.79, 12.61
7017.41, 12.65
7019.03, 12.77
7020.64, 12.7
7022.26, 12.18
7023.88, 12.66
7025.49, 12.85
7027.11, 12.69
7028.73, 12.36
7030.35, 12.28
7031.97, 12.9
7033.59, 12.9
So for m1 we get -1.7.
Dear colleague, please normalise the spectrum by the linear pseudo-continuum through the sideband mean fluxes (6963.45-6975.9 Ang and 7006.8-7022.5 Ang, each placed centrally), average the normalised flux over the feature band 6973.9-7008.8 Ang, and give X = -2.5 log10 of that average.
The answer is 0.04 mag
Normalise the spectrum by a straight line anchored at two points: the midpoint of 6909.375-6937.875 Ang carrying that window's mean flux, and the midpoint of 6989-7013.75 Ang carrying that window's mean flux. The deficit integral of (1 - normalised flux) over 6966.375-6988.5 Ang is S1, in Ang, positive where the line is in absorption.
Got -0.76 Ang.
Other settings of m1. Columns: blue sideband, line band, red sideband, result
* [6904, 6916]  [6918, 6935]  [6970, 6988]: 0.4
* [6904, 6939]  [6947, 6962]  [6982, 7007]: -0.3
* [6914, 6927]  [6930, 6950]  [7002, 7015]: -1.2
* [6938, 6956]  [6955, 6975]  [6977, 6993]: -0.4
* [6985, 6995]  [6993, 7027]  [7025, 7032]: -0.6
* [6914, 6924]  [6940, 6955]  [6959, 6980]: 0.2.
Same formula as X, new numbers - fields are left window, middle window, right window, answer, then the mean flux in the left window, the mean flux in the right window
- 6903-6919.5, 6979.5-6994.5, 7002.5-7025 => 0.038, 12.6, 12.6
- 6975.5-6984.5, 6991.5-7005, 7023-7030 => 0.006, 12.5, 12.6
